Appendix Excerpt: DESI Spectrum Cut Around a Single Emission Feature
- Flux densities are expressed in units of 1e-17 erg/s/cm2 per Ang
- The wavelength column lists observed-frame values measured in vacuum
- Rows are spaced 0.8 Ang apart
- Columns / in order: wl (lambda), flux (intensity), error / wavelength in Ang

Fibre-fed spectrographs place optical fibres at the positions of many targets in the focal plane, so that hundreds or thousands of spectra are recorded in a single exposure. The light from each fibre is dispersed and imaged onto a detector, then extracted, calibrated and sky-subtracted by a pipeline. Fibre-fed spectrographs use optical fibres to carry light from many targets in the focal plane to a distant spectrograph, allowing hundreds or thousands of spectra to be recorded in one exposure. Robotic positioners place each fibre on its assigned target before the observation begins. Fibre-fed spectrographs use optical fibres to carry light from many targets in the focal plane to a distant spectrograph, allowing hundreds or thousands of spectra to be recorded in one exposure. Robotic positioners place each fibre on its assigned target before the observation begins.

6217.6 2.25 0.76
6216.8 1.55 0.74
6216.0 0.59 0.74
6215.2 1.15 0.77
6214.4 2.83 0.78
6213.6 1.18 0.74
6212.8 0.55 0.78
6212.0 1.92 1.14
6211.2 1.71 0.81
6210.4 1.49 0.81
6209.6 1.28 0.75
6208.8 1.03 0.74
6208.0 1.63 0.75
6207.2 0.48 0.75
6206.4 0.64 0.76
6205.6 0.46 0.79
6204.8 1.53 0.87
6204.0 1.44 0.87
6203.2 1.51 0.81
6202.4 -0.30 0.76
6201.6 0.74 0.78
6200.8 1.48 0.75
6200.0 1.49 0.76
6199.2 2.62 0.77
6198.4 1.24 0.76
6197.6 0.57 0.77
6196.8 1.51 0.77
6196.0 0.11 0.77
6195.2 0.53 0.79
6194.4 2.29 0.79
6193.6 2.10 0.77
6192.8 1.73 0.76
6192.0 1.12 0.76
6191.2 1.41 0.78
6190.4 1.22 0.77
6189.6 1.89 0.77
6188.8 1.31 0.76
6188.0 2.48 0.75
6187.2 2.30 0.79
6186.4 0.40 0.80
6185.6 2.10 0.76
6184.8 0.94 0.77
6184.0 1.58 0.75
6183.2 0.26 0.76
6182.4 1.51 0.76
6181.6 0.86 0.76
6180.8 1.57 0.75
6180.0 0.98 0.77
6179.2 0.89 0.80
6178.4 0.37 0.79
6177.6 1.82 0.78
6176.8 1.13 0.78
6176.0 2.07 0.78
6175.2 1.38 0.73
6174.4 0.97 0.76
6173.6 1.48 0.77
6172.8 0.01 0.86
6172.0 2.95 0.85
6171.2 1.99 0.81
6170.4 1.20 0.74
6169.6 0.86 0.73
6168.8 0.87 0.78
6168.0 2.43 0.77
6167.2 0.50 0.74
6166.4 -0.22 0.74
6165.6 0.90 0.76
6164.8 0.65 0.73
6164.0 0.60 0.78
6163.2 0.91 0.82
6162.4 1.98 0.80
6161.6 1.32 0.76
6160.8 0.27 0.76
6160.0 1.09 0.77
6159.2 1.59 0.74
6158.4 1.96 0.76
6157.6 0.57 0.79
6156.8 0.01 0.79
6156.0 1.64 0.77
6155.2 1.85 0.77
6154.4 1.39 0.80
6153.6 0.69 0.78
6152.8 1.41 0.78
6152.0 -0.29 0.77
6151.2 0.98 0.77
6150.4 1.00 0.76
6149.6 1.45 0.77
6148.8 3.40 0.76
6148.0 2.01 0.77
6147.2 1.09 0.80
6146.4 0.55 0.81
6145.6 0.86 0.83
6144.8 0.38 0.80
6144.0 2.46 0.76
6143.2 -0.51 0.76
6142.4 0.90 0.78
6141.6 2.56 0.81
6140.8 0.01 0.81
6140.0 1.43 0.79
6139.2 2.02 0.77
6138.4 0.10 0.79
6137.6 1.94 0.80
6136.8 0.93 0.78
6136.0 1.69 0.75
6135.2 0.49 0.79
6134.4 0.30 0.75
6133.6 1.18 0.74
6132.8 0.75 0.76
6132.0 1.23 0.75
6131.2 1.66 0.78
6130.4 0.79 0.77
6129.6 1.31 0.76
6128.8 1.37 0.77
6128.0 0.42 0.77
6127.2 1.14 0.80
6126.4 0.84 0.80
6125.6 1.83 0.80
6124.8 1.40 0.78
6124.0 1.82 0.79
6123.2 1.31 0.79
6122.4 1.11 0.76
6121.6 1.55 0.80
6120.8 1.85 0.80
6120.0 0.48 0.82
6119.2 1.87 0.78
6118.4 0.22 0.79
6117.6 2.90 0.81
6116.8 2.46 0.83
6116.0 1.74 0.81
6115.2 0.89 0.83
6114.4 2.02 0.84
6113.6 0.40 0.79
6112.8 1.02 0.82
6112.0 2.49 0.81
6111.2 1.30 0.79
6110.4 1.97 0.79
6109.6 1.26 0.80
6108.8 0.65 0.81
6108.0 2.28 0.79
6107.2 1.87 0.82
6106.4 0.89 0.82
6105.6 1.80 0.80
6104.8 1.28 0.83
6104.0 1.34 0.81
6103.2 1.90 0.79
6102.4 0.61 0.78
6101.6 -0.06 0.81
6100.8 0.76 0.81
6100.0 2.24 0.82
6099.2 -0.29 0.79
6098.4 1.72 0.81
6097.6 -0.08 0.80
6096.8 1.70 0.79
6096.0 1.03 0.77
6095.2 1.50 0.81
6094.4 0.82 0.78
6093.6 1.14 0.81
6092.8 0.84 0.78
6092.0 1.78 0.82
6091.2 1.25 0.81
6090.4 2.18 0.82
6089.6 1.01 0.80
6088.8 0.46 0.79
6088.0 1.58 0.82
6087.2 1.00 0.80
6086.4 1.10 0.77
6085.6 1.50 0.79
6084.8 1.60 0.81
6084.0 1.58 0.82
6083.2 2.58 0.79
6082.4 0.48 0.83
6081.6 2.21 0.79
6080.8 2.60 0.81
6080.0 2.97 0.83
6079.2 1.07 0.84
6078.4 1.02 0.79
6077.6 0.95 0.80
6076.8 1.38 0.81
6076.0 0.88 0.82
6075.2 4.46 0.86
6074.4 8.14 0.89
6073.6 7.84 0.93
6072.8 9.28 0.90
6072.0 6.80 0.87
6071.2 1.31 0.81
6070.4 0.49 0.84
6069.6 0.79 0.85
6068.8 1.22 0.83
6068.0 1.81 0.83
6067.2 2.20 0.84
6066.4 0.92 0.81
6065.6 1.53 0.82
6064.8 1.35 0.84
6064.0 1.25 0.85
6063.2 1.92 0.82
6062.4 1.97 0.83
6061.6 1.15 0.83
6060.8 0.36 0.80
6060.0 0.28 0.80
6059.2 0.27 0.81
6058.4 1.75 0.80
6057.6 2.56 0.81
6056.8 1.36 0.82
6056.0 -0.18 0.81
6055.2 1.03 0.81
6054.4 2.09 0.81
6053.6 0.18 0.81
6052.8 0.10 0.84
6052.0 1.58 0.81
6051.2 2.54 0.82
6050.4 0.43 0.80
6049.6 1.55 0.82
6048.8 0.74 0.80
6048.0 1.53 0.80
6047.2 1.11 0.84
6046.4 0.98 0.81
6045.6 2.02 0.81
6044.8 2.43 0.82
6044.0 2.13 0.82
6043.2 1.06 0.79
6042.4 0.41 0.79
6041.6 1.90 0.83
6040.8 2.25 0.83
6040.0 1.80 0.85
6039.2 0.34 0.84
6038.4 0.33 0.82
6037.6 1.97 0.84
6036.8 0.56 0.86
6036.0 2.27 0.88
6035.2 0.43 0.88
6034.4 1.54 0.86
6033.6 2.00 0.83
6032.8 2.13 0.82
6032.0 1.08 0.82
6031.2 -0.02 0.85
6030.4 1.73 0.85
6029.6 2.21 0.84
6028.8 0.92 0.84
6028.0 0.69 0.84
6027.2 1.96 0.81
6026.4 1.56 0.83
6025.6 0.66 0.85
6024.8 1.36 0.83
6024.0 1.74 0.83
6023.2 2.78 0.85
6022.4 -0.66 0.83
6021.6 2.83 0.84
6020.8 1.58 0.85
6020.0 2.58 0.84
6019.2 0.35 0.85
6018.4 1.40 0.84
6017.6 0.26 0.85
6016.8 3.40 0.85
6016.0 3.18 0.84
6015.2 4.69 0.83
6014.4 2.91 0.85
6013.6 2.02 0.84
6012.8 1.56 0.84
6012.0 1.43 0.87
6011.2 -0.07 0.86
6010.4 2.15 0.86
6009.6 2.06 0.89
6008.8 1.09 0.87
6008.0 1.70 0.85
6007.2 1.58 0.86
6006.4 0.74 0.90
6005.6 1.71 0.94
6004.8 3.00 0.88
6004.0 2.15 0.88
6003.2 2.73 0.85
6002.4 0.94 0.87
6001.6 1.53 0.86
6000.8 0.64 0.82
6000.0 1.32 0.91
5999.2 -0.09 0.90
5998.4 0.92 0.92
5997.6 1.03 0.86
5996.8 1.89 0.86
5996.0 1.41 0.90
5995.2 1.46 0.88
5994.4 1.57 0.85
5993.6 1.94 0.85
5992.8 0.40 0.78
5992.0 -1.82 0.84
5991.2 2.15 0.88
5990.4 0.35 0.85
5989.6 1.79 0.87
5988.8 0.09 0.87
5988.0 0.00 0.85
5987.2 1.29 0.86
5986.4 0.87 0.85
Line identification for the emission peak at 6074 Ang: [O III] 5007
